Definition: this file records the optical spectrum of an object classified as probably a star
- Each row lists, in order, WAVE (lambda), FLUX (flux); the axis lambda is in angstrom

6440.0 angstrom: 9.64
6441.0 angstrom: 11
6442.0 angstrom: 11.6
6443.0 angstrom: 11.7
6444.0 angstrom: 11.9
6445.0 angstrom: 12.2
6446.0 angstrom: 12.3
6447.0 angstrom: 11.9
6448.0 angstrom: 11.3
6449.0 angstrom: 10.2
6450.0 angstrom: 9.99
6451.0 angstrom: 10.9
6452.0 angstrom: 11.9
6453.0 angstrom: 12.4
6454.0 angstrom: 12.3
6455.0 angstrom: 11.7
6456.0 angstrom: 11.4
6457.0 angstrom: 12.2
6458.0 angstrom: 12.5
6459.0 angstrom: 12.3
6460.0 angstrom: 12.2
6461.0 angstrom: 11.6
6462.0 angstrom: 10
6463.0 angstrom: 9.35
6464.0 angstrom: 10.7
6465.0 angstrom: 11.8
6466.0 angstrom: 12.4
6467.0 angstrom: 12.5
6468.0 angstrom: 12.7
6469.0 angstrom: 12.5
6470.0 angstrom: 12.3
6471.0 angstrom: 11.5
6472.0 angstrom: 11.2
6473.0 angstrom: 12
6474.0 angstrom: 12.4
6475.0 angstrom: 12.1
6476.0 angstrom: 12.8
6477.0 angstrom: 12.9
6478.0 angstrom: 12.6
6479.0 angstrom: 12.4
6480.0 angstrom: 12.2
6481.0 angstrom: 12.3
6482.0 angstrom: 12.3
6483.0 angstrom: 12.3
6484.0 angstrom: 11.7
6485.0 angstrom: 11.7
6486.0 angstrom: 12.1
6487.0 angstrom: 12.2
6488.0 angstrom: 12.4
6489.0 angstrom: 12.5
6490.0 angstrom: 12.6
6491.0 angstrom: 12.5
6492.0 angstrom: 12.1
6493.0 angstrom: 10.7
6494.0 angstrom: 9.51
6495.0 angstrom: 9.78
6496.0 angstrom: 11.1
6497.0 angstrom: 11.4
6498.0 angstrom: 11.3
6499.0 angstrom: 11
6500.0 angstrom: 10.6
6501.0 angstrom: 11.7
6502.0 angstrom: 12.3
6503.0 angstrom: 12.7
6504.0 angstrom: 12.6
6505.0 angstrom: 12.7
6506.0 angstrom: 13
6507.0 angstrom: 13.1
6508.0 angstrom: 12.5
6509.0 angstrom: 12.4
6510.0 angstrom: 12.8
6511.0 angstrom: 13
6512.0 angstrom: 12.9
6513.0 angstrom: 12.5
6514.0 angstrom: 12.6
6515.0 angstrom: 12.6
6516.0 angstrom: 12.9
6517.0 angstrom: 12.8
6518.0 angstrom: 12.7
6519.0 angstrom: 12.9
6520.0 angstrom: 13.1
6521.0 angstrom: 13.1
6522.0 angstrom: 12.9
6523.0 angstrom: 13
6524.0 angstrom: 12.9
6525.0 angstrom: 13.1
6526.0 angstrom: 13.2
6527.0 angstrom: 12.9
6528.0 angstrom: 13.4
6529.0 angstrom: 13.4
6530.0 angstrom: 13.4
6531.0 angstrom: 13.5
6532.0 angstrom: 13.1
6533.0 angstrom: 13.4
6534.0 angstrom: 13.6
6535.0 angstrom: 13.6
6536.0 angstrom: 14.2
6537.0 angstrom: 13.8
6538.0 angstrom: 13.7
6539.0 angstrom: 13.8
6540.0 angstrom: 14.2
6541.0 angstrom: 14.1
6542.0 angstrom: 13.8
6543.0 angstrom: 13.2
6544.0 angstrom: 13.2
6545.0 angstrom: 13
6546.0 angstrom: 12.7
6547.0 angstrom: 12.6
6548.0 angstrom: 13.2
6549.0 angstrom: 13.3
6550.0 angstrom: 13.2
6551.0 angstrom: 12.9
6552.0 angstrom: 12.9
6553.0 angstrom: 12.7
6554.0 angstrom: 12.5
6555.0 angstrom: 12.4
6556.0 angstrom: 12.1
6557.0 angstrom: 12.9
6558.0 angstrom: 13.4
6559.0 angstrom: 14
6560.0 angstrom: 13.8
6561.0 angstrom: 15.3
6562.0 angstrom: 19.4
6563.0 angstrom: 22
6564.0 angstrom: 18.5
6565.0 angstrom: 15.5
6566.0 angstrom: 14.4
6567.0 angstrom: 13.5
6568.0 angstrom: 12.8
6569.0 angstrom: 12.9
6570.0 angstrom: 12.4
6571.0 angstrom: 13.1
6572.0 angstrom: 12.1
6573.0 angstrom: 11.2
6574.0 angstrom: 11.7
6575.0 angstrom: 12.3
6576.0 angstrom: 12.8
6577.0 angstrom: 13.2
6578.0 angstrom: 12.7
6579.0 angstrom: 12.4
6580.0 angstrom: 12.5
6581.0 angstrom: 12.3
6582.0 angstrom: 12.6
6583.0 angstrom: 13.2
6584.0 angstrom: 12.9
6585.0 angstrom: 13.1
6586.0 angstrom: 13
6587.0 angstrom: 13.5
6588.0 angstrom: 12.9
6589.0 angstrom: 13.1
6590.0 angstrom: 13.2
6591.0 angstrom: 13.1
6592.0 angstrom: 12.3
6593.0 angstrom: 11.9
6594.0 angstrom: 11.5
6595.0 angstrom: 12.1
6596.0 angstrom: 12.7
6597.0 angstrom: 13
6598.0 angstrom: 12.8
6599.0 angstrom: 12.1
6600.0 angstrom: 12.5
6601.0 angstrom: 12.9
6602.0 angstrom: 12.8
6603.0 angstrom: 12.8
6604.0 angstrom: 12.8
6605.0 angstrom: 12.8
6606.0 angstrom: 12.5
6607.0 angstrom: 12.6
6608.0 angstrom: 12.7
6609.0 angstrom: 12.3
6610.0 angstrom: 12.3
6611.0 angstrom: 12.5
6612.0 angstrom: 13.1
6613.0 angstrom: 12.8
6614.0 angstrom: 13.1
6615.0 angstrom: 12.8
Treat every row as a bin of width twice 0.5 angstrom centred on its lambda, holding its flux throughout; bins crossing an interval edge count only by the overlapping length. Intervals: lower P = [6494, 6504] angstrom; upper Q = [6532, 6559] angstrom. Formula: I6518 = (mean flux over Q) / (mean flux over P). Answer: 1.17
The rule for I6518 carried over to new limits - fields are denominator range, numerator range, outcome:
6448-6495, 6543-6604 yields 1.12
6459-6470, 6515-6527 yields 1.11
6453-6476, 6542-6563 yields 1.15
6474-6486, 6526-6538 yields 1.10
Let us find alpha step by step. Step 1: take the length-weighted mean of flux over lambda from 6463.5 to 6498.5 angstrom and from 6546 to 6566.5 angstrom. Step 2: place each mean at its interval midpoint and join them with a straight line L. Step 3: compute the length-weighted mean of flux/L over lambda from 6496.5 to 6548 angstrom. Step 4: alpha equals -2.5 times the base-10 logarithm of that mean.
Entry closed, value 0.03 mag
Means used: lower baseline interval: 11.9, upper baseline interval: 14.3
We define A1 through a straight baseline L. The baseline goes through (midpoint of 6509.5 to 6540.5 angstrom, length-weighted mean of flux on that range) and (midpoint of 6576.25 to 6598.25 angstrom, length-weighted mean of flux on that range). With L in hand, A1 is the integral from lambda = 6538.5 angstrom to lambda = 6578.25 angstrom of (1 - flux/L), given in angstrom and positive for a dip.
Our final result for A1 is -2.2 angstrom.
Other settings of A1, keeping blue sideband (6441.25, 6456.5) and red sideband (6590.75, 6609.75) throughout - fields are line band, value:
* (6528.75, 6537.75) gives -1.09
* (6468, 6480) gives -0.55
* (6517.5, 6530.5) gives -1.11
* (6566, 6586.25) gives -0.49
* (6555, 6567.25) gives -3.03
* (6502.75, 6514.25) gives -0.76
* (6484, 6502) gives 0.51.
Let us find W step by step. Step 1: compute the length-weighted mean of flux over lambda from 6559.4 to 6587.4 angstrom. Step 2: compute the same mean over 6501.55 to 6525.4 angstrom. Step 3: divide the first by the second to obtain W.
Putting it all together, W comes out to 1.1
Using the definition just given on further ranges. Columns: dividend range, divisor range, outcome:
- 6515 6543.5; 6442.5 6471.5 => 1.14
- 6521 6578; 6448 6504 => 1.15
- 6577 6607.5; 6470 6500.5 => 1.07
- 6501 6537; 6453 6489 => 1.08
